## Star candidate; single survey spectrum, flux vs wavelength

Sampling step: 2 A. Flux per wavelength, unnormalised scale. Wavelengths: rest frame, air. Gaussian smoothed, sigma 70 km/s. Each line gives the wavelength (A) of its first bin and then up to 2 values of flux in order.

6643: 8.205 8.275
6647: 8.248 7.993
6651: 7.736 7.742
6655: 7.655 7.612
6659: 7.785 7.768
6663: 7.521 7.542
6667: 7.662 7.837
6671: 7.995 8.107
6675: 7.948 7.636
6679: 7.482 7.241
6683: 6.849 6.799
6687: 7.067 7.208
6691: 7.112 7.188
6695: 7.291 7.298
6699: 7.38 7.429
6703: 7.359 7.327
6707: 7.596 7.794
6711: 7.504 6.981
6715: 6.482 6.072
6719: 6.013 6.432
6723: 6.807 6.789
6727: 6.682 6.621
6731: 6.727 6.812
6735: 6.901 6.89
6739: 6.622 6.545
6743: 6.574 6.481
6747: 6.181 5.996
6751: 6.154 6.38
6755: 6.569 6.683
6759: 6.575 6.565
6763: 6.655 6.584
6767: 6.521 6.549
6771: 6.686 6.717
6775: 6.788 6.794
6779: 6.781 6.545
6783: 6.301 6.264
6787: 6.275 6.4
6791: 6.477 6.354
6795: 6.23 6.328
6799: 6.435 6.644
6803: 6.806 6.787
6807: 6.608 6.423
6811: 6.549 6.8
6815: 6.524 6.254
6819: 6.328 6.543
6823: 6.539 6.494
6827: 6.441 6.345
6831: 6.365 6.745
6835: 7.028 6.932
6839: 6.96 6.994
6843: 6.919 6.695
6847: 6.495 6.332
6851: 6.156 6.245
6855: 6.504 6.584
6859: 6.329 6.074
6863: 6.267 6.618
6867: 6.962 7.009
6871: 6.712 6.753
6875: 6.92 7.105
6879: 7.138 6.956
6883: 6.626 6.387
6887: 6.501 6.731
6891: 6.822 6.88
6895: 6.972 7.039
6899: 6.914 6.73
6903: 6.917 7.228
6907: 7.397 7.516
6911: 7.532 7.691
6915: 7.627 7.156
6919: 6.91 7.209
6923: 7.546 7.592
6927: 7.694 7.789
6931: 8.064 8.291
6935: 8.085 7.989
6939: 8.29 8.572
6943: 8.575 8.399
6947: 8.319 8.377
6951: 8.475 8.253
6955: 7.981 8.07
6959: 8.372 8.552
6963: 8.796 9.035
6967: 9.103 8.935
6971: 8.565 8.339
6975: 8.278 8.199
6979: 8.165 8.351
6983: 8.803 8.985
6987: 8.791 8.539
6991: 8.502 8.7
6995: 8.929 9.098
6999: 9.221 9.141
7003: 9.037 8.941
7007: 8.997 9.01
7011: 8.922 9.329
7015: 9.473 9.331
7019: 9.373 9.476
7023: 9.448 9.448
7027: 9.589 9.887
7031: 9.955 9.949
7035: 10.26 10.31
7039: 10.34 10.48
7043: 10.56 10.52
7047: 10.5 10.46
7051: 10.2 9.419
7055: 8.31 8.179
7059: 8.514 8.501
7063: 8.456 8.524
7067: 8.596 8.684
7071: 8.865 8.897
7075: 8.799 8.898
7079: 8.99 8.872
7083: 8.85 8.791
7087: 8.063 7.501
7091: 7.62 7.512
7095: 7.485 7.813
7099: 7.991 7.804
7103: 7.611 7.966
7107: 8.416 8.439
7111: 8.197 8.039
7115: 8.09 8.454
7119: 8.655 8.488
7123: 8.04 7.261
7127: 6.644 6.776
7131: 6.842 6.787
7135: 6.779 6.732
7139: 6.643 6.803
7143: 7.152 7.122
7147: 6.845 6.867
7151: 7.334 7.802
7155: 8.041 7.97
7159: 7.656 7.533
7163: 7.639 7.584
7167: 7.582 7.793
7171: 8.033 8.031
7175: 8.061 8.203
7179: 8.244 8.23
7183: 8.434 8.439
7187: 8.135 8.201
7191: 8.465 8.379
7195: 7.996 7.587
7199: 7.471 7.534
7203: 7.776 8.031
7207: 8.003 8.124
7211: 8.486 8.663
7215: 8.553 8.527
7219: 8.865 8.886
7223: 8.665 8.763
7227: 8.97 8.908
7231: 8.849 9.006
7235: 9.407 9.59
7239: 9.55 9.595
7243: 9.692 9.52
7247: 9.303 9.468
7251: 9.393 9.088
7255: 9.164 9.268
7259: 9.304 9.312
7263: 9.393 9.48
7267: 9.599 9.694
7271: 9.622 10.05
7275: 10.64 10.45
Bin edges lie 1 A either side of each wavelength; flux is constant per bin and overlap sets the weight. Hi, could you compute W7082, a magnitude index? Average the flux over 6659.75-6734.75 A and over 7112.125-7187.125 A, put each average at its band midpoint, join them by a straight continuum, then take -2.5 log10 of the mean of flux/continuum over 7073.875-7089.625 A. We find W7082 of -0.14 mag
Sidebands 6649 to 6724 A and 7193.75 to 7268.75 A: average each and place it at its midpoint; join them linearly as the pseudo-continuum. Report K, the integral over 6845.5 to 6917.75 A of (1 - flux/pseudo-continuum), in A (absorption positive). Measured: 9.7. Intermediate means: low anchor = 7.34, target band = 6.83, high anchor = 8.87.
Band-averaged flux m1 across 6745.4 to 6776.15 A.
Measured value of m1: 6.51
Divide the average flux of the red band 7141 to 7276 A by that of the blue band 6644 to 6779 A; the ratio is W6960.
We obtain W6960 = 1.20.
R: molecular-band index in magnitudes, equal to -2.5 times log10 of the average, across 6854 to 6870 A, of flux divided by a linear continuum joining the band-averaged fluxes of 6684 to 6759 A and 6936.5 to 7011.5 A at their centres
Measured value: 0.19 mag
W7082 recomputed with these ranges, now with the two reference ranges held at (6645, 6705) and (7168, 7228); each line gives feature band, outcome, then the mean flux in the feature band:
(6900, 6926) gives 0.08 mag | 7.31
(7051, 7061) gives -0.09 mag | 8.75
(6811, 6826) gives 0.19 mag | 6.5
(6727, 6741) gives 0.13 mag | 6.74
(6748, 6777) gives 0.17 mag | 6.54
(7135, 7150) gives 0.19 mag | 6.87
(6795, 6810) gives 0.18 mag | 6.55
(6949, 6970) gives -0.08 mag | 8.55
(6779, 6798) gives 0.20 mag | 6.38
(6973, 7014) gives -0.11 mag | 8.79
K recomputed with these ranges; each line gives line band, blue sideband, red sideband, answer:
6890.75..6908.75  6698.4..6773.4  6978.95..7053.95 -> 2.8 A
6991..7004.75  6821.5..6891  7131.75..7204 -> -3.6 A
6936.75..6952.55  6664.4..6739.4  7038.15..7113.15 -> -0.4 A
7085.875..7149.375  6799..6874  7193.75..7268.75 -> 5.0 A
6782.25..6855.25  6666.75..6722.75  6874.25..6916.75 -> 6.0 A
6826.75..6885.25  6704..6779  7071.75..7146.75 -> 3.1 A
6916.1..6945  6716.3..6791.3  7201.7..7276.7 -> -1.5 A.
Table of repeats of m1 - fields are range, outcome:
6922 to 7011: 8.5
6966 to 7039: 9.11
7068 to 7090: 8.66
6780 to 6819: 6.47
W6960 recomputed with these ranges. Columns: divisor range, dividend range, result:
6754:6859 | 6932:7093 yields 1.36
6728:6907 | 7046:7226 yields 1.22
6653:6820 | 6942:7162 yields 1.24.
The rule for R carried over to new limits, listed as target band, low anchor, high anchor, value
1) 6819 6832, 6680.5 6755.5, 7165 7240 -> 0.12 mag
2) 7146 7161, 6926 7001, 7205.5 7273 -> 0.19 mag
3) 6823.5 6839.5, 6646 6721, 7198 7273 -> 0.18 mag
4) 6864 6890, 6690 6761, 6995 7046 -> 0.21 mag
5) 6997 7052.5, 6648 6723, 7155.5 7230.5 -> -0.22 mag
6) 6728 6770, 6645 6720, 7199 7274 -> 0.16 mag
